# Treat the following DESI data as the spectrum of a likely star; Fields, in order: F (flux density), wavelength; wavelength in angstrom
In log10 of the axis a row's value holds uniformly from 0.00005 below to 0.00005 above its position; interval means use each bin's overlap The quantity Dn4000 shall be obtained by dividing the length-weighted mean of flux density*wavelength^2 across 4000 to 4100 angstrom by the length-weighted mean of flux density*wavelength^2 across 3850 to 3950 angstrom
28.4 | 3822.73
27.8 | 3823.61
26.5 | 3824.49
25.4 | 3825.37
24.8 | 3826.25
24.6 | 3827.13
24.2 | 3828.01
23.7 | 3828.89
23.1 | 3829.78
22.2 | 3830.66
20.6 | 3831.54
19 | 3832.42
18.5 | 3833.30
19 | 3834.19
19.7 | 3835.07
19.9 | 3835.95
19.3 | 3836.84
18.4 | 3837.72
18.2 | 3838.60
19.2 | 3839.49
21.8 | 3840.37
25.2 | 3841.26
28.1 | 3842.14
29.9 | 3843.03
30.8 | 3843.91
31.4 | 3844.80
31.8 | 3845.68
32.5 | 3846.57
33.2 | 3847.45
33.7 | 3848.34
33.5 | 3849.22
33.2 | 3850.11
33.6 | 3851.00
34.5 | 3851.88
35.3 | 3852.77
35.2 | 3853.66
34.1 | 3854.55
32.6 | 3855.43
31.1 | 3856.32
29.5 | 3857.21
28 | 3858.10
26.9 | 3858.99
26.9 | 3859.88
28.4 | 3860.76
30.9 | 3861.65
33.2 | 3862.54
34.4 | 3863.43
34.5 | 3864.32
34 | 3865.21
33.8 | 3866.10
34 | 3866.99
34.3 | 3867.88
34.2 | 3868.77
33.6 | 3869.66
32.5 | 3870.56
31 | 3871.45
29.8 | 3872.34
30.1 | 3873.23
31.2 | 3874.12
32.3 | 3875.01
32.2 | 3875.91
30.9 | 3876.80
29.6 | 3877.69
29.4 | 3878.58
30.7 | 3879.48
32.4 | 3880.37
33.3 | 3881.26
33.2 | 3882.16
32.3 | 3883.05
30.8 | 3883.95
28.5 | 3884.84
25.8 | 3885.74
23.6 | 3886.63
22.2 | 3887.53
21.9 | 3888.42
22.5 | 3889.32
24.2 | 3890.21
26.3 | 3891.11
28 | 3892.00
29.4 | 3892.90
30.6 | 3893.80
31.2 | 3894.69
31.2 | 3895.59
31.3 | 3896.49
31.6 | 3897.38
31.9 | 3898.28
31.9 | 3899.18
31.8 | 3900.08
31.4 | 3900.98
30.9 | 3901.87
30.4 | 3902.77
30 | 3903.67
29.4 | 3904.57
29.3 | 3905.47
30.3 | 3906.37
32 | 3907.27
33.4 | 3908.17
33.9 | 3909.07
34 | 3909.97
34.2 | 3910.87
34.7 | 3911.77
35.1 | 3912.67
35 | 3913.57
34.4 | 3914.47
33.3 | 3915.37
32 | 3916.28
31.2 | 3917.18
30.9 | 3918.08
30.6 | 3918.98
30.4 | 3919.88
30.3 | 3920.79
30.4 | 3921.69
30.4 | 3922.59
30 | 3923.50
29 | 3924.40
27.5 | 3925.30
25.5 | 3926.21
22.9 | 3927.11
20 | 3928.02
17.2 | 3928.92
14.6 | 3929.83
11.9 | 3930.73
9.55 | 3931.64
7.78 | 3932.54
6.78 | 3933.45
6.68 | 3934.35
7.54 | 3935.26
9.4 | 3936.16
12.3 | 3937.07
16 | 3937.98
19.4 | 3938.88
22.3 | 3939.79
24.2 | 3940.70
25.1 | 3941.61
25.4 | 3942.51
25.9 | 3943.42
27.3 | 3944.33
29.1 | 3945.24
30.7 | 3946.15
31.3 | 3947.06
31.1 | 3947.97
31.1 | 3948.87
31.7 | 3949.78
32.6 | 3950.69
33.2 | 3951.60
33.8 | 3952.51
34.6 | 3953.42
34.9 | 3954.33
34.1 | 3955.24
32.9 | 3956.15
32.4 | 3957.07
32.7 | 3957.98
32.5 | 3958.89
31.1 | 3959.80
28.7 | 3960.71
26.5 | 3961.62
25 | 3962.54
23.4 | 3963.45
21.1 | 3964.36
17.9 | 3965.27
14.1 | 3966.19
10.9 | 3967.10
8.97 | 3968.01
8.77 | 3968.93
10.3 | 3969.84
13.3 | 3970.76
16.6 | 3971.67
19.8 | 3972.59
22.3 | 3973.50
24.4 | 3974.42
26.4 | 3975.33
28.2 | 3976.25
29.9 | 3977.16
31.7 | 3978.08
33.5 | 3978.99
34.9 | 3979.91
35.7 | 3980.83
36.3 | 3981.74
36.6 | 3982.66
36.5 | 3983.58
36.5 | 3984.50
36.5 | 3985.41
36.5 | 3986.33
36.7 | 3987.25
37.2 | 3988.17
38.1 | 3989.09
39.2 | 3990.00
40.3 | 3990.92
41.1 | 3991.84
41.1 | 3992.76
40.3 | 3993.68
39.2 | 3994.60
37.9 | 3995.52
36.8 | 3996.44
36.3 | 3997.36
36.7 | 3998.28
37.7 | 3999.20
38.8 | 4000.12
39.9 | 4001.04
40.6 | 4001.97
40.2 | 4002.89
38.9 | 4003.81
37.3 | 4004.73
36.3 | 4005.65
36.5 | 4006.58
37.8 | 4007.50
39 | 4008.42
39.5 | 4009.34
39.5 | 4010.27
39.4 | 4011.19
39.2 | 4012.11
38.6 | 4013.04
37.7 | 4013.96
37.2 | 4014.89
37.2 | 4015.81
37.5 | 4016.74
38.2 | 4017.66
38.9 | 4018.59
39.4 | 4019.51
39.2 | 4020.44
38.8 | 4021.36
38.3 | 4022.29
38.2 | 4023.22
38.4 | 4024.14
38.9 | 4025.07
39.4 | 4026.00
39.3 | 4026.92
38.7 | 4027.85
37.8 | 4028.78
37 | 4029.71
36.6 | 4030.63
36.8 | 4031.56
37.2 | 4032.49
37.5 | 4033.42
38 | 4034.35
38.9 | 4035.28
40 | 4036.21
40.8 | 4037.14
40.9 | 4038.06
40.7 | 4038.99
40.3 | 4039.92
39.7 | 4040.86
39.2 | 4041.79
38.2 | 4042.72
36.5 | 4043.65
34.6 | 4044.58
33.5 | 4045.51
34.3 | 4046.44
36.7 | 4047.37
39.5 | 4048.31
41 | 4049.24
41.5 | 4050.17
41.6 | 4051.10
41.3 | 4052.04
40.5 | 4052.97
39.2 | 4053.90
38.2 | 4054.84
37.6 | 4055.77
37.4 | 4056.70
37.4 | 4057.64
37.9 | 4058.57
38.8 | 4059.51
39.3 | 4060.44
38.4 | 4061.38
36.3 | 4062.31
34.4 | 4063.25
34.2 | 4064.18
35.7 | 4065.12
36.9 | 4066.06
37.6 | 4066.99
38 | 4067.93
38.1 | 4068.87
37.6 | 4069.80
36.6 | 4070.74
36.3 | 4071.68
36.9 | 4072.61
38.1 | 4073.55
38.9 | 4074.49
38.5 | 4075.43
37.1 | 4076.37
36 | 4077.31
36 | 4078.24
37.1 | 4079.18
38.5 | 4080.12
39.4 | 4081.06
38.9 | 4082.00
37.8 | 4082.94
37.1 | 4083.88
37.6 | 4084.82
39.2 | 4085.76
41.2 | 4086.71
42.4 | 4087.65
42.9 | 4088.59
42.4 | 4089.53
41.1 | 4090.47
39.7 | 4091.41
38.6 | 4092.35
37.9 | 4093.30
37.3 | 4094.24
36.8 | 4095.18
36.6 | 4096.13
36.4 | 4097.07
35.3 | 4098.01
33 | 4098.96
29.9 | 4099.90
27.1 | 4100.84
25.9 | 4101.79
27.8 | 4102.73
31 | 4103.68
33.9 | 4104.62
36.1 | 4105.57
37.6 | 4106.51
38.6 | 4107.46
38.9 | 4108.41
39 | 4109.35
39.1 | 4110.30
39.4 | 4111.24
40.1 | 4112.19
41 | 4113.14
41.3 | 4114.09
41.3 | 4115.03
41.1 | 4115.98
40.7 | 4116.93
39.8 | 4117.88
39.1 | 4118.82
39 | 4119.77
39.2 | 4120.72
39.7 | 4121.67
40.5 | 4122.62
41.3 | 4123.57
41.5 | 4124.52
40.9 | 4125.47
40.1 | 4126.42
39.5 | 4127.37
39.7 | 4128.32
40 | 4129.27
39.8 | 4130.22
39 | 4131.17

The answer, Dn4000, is 1.46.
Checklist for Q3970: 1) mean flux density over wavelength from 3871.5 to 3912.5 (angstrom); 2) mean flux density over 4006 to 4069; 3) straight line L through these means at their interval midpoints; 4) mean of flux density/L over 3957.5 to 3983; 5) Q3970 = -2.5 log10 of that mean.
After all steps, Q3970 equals 0.38 mag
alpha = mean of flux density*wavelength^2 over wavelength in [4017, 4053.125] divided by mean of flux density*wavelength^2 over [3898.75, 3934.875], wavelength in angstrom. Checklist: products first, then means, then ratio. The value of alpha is 1.5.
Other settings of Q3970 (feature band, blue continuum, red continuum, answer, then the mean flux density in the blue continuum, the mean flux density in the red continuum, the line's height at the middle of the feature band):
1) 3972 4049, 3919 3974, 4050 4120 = -0.24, 23.1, 37.7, 29.8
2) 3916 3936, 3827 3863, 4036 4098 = 0.39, 27.2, 38.3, 31.3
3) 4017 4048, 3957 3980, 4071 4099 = -0.22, 22.9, 38.2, 31.3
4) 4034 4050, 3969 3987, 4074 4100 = -0.13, 28.4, 38.1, 34.1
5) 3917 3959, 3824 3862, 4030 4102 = 0.26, 26.9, 37.7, 31.5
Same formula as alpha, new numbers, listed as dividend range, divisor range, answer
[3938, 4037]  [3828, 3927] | 1.18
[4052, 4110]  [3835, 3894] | 1.40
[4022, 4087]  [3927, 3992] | 1.56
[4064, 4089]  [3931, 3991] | 1.55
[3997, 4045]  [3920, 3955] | 1.70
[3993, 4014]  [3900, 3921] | 1.26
